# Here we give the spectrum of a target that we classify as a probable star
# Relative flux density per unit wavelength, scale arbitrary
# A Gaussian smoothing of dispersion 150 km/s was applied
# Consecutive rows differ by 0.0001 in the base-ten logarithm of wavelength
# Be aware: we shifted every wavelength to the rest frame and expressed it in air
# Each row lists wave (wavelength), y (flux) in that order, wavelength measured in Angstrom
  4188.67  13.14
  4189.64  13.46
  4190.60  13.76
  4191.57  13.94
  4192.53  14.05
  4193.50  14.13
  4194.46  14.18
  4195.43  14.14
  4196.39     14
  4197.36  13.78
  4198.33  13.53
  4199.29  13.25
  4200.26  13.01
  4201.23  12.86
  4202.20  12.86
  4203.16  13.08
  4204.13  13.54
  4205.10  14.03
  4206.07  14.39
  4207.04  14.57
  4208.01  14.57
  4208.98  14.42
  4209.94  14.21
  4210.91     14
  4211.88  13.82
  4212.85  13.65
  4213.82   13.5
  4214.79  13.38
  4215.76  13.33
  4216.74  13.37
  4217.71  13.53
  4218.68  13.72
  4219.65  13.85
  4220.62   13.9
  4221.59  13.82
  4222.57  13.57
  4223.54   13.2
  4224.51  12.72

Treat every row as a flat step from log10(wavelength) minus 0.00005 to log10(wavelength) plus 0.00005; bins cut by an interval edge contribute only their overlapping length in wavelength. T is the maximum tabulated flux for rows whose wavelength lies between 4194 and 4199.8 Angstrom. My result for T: 14.18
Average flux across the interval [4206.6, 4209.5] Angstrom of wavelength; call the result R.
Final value 14.6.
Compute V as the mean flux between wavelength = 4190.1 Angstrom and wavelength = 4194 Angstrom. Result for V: 14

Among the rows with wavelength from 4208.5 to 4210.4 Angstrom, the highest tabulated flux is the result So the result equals 14.42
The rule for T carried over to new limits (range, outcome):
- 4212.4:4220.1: 13.85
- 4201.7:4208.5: 14.57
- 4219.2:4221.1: 13.9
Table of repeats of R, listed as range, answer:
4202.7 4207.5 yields 13.9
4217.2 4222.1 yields 13.8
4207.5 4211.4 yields 14.3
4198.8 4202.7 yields 13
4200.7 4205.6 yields 13.3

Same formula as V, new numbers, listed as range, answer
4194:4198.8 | 13.9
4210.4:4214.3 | 13.7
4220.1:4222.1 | 13.8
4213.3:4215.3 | 13.4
